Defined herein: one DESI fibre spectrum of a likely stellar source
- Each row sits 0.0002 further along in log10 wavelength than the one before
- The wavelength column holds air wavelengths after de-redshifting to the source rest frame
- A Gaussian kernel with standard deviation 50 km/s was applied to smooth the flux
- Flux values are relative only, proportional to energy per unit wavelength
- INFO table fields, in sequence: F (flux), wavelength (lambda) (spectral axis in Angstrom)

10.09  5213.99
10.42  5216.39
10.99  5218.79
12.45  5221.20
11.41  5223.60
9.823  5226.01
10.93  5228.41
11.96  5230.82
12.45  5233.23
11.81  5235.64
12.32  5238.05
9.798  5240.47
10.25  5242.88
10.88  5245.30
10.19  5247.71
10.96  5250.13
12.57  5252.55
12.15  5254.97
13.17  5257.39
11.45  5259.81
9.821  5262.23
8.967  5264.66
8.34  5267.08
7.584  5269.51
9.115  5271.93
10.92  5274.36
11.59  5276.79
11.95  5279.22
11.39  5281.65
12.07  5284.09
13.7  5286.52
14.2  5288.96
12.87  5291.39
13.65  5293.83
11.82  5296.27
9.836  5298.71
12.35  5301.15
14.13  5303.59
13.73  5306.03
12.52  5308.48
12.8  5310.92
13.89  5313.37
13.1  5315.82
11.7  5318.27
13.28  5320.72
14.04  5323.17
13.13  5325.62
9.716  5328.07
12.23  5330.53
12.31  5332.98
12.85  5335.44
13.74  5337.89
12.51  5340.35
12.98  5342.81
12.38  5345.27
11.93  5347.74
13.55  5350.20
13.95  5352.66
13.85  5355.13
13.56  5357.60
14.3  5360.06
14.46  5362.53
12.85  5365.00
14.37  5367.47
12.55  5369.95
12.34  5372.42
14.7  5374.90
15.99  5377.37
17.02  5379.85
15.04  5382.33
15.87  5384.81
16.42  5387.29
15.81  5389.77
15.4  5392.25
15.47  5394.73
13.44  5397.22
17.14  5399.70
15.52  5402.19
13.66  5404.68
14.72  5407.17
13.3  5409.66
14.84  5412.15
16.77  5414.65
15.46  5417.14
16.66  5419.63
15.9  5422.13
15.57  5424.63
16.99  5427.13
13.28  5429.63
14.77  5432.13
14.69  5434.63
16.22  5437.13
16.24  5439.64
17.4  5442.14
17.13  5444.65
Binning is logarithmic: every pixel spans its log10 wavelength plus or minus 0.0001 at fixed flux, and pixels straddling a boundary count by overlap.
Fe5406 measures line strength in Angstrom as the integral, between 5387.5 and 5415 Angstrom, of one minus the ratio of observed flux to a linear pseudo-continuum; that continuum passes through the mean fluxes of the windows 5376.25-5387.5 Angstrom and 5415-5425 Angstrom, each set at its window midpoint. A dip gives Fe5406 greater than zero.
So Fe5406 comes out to 1.6 Angstrom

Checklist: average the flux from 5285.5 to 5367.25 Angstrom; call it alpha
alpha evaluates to 13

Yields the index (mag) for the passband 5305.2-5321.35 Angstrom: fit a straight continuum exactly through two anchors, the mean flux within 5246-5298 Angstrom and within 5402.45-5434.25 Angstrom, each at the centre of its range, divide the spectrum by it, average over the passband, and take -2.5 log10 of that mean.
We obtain -0.05 mag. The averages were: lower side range 11.3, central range 13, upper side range 15.2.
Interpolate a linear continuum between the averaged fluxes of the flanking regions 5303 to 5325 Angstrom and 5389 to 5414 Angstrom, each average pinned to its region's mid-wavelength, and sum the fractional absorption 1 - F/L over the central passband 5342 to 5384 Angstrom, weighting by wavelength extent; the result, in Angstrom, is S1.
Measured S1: 0.9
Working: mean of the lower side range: 13.2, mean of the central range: 13.9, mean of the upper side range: 15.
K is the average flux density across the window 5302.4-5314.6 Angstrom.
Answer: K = 13.4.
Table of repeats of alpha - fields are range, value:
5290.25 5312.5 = 12.7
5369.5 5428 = 15.3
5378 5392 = 16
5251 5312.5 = 11.7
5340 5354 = 12.9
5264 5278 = 9.44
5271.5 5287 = 11.6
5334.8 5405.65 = 14.3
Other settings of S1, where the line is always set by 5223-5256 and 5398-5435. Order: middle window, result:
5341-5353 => 0.73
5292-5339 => 1.06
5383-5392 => -0.79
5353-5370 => 0.27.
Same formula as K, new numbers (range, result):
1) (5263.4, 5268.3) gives 8.65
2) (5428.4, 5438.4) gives 14.7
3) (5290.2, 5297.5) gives 12.8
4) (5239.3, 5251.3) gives 10.4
